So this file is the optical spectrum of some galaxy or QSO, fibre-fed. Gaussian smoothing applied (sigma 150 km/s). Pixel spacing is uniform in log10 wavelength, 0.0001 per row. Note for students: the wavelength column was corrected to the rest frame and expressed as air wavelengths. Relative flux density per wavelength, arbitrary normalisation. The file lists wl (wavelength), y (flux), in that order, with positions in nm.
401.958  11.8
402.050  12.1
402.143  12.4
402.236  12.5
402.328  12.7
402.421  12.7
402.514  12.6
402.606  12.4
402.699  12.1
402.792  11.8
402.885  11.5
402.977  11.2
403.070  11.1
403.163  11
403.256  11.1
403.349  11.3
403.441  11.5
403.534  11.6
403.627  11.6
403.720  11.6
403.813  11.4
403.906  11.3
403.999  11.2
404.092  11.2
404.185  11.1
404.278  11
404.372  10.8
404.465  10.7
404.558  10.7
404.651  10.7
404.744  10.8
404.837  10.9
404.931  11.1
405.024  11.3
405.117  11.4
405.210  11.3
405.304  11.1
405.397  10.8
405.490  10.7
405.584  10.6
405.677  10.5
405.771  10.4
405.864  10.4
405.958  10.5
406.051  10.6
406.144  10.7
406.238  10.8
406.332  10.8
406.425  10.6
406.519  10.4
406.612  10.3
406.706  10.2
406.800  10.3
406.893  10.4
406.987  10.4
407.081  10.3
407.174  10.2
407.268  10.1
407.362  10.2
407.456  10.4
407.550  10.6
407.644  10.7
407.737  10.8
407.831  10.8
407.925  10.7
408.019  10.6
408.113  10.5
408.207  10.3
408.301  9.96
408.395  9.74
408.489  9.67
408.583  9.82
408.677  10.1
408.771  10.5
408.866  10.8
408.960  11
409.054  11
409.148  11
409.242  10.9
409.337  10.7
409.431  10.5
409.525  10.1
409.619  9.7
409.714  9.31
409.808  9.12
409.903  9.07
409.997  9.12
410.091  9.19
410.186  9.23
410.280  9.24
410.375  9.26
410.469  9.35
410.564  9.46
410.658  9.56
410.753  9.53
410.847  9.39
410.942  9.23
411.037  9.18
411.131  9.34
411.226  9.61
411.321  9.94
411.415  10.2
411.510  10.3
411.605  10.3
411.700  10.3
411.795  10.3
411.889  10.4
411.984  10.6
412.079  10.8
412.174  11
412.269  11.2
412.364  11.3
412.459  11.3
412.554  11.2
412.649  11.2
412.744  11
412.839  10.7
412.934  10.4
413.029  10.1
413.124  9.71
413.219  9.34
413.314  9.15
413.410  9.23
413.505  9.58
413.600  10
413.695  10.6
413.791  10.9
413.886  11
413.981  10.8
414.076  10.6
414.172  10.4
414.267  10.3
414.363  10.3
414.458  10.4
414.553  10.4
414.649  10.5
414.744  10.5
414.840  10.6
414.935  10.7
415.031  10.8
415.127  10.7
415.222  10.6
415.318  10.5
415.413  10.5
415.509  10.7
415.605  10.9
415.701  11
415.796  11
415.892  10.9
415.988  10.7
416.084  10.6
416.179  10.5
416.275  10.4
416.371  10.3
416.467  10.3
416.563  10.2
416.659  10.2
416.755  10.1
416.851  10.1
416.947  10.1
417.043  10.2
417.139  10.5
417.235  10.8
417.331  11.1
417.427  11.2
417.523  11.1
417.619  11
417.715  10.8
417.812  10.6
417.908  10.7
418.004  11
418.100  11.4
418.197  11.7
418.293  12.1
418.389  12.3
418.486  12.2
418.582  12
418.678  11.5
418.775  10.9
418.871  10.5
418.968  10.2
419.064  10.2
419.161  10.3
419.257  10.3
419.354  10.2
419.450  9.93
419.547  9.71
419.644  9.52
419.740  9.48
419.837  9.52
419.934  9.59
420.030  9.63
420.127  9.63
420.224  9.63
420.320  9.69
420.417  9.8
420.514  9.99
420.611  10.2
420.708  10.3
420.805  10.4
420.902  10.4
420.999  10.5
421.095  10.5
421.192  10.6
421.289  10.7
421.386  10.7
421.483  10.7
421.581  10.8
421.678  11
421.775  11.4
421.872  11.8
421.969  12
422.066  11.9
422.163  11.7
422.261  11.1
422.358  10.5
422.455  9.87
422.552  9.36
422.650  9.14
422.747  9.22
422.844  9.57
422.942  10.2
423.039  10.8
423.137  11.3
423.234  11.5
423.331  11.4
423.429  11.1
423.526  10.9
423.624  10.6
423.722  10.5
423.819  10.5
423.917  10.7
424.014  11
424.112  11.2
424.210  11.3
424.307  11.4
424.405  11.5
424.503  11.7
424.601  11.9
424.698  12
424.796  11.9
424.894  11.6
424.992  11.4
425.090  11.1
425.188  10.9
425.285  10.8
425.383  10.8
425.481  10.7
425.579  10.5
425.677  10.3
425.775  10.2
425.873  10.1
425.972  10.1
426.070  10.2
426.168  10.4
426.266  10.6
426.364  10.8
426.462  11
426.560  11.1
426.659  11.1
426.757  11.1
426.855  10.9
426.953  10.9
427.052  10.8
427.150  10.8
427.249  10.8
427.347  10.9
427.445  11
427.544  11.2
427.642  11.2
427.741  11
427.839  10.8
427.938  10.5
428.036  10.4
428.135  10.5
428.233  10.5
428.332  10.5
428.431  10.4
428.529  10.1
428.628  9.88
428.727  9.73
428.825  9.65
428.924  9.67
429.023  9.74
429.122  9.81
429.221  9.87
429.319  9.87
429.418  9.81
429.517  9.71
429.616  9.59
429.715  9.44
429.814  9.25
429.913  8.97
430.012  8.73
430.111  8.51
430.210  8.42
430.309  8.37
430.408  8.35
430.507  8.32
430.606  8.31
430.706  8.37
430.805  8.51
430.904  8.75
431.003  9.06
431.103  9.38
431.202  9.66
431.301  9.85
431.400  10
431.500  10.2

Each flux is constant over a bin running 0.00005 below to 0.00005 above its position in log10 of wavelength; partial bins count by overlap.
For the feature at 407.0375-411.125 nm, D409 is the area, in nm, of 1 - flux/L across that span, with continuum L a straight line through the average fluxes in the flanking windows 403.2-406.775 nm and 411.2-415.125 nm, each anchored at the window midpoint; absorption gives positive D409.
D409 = 0.26 nm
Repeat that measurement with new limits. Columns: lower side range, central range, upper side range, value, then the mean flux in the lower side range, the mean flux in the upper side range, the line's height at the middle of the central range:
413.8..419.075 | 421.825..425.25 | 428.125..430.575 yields -0.32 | 10.8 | 9.48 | 10.1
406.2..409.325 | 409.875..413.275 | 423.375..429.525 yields 0.15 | 10.5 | 10.7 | 10.5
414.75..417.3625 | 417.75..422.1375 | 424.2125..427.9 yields 0.03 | 10.5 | 11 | 10.7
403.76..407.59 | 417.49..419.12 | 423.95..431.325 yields -0.11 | 10.7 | 10.3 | 10.5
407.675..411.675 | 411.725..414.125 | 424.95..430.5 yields -0.12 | 9.96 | 10.2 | 10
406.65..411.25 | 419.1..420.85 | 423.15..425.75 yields 0.15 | 10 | 11.1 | 10.8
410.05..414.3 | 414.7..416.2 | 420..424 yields -0.06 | 10.1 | 10.6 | 10.3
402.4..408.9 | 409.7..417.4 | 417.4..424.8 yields 0.38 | 10.8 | 10.7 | 10.8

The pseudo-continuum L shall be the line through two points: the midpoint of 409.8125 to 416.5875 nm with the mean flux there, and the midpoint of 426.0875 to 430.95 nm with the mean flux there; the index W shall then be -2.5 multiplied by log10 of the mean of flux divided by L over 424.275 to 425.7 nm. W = -0.12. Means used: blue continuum 10.2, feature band 11.2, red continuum 9.98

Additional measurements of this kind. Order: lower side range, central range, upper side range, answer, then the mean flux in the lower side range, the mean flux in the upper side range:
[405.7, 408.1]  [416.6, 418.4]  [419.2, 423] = -0.05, 10.5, 10.3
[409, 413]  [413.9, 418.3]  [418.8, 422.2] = -0.04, 10.1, 10.4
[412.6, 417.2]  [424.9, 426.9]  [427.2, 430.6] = -0.08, 10.4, 9.85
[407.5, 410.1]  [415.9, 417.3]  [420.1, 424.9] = 0.02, 10.2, 10.8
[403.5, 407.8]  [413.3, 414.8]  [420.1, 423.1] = 0.03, 10.8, 10.5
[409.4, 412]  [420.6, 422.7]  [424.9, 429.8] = -0.05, 9.66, 10.5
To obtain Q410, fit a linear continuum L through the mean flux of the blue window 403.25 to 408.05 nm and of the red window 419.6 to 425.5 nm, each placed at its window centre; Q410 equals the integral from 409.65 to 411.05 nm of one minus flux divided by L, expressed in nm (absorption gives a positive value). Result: 0.19 nm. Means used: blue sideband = 10.8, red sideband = 10.7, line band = 9.28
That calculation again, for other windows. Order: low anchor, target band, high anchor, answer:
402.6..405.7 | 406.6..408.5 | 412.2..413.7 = 0.09 nm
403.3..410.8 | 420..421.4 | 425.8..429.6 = 0.04 nm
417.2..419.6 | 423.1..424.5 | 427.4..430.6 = -0.10 nm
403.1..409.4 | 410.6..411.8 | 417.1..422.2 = 0.11 nm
